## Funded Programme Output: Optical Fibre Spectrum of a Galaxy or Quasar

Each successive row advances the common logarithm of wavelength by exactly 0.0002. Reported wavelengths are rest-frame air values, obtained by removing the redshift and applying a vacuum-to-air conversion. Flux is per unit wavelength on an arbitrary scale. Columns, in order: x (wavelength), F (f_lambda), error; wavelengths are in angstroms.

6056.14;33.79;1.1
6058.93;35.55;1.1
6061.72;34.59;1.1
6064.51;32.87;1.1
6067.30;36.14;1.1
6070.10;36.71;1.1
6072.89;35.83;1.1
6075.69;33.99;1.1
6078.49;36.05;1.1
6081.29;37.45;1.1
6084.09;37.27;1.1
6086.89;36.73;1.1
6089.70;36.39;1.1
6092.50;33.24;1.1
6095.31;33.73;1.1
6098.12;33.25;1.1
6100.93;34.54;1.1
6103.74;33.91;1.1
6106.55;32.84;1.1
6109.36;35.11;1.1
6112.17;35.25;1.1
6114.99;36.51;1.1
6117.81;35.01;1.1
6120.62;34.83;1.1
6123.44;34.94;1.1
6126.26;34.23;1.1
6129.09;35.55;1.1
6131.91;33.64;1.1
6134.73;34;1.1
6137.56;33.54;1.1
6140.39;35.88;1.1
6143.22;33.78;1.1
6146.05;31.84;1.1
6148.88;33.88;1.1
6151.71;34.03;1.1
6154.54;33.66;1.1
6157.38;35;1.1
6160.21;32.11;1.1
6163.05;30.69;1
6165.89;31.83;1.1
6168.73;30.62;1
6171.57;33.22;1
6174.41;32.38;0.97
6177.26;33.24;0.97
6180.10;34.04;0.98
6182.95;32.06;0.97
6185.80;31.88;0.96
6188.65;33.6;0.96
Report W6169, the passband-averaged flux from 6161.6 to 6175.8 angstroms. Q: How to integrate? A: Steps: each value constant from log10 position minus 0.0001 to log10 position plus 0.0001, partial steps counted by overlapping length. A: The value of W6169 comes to 31.7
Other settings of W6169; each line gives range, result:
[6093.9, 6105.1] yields 33.8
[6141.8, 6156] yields 33.4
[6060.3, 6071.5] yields 35.1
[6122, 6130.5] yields 34.9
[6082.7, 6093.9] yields 35.9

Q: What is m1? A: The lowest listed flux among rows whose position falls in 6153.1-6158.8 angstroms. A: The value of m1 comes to 33.66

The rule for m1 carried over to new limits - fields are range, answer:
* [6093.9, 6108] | 32.84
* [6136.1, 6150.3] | 31.84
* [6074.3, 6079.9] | 33.99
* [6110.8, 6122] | 34.83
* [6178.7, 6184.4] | 32.06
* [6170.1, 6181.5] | 32.38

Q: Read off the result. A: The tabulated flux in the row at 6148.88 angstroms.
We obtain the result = 33.88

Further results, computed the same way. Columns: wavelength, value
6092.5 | 33.24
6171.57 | 33.22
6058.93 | 35.55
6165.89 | 31.83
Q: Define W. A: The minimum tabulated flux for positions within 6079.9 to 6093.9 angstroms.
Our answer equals 33.24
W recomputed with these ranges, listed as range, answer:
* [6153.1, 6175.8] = 30.62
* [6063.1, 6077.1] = 32.87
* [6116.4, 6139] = 33.54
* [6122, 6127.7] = 34.23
